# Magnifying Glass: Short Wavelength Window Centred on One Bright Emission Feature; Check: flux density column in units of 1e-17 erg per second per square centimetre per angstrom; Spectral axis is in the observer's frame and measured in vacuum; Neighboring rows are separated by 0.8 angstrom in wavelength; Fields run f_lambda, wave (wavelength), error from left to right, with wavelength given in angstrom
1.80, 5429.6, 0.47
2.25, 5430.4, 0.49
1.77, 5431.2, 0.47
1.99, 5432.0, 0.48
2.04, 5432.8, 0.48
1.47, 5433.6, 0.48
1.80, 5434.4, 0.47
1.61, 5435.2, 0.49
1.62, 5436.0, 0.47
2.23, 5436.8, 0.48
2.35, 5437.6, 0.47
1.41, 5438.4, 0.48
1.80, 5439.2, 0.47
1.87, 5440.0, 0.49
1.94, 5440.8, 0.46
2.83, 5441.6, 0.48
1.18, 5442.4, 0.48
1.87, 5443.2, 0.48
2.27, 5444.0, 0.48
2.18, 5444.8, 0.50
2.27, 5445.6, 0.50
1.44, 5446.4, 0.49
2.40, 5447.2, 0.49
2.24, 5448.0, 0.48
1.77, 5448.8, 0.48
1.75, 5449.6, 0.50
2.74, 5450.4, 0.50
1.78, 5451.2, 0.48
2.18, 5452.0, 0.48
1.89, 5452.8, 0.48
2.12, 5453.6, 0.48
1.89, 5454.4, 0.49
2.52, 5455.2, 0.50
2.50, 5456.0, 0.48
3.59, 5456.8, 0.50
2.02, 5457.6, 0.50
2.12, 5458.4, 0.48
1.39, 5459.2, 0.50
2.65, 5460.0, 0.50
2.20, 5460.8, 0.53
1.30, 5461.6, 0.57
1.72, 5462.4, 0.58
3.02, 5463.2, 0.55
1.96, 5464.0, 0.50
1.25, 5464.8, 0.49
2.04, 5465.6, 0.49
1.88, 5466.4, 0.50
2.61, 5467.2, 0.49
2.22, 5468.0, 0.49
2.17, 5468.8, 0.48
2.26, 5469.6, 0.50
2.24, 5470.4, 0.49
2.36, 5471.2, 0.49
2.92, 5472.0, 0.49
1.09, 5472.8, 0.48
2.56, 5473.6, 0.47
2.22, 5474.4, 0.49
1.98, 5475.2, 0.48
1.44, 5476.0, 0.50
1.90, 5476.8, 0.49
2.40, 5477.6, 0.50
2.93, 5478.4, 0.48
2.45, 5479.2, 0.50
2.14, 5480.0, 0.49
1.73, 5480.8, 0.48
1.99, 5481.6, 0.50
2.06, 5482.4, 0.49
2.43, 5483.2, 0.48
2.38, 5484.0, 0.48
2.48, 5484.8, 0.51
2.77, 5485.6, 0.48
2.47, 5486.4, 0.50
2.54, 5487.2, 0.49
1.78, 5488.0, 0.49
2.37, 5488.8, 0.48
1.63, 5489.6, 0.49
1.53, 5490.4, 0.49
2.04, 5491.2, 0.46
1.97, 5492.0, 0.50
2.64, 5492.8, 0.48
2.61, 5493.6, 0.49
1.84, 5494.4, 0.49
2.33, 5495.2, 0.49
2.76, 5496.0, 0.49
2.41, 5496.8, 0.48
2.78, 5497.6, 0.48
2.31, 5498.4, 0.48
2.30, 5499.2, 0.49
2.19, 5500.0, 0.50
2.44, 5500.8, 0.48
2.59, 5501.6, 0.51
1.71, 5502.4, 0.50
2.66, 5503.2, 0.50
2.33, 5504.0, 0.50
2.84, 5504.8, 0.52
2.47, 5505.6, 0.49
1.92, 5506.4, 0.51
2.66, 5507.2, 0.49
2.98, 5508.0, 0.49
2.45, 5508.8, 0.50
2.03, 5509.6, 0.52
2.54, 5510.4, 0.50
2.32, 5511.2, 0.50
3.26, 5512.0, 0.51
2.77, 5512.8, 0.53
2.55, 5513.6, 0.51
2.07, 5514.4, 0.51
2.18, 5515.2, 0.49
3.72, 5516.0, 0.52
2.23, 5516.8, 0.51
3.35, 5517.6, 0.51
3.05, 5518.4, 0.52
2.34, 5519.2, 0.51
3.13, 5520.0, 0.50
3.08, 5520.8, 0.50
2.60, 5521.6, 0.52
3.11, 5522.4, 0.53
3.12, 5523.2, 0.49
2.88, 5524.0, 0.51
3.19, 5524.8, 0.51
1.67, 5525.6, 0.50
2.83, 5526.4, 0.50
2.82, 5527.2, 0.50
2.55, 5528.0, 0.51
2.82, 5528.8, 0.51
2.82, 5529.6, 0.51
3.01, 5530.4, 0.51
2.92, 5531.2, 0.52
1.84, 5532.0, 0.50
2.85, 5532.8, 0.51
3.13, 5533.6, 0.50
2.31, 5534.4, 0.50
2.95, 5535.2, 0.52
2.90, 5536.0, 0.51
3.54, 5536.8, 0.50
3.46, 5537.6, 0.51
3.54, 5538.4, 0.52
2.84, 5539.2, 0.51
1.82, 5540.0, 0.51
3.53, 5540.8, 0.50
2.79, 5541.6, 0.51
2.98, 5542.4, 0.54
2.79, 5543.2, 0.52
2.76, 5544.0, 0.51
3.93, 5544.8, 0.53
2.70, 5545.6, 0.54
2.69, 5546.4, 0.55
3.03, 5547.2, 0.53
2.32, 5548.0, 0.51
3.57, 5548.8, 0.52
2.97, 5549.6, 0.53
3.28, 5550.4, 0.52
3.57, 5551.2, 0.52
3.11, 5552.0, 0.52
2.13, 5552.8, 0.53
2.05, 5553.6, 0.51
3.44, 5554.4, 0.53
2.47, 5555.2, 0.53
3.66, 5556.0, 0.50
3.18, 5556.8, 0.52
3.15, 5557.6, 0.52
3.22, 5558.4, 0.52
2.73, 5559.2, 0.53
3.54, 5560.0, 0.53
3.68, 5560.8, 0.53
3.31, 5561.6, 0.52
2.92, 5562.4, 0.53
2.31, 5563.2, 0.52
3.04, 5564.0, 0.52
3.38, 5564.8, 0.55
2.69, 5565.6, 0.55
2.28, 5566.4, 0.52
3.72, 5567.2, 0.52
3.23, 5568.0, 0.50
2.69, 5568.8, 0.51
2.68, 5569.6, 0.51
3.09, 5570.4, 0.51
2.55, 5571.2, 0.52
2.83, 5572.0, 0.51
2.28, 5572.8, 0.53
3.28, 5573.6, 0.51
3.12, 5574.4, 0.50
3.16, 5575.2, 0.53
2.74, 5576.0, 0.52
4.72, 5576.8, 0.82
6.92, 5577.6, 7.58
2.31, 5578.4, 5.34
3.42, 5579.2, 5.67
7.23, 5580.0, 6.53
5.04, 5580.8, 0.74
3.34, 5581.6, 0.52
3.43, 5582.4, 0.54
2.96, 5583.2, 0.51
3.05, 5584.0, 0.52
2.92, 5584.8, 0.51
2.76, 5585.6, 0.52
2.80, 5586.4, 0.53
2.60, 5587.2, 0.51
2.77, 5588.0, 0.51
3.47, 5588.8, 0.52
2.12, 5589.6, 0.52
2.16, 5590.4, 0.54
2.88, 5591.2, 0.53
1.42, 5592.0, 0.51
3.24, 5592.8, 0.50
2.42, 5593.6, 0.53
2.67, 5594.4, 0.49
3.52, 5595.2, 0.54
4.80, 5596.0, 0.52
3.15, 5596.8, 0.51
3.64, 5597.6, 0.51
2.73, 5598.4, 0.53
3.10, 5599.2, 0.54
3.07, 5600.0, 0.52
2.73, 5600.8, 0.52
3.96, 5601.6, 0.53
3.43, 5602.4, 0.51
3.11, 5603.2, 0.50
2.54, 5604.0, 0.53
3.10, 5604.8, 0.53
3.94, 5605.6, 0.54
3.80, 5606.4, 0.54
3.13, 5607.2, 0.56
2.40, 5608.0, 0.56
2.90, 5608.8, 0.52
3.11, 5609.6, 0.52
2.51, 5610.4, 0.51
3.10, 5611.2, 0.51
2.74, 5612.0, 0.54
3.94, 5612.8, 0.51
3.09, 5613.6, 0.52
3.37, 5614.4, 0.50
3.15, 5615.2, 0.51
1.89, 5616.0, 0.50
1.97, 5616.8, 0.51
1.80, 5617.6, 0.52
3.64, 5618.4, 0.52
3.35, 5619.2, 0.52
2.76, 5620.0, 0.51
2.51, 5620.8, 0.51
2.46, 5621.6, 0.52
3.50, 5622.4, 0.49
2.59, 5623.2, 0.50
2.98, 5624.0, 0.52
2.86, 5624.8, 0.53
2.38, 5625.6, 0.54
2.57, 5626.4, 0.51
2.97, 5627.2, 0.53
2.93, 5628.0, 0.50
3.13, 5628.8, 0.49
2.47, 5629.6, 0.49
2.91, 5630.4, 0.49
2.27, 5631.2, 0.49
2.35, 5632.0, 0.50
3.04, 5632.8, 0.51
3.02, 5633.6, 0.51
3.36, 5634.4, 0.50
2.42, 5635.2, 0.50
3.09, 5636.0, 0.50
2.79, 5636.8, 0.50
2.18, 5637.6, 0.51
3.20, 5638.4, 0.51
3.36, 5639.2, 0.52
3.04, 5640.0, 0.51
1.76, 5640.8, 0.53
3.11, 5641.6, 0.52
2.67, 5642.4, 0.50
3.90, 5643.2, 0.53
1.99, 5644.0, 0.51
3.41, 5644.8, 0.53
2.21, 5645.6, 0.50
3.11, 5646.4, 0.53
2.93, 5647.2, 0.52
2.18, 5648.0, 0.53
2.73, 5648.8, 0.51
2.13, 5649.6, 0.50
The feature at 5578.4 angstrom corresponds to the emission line Mg II 2798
